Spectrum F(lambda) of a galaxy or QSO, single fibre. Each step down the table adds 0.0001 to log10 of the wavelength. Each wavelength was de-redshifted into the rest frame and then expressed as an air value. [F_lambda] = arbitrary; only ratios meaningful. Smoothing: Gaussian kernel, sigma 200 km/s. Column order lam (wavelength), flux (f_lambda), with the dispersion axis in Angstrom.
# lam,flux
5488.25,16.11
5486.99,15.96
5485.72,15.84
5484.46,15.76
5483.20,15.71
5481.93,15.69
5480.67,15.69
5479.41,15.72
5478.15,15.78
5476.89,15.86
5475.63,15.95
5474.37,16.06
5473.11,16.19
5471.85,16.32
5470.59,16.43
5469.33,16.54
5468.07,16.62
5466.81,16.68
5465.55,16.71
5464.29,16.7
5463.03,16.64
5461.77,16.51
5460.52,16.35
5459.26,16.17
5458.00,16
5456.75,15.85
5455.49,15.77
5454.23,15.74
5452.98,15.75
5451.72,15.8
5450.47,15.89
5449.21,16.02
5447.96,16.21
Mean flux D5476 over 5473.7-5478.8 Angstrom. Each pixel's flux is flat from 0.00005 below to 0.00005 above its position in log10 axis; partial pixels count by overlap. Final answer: 15.9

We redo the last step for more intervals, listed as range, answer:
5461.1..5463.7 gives 16.6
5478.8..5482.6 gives 15.7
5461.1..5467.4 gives 16.6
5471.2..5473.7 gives 16.3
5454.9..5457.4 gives 15.8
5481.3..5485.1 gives 15.7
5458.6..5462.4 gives 16.3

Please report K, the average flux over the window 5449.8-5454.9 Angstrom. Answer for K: 15.8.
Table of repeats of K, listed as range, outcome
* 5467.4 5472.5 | 16.5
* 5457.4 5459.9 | 16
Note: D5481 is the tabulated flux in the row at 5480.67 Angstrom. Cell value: 15.69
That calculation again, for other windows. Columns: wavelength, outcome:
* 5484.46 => 15.76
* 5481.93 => 15.69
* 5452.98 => 15.75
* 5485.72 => 15.84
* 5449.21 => 16.02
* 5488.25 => 16.11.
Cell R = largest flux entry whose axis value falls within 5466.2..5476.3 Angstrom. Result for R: 16.68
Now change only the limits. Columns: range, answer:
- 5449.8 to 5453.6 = 15.89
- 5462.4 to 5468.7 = 16.71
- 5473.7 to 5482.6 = 16.06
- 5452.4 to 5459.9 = 16.17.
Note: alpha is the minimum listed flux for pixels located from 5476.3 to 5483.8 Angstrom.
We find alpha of 15.69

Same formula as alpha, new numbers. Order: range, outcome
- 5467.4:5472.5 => 16.32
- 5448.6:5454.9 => 15.74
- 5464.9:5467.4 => 16.68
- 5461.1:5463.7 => 16.51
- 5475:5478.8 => 15.78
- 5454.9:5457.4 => 15.77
